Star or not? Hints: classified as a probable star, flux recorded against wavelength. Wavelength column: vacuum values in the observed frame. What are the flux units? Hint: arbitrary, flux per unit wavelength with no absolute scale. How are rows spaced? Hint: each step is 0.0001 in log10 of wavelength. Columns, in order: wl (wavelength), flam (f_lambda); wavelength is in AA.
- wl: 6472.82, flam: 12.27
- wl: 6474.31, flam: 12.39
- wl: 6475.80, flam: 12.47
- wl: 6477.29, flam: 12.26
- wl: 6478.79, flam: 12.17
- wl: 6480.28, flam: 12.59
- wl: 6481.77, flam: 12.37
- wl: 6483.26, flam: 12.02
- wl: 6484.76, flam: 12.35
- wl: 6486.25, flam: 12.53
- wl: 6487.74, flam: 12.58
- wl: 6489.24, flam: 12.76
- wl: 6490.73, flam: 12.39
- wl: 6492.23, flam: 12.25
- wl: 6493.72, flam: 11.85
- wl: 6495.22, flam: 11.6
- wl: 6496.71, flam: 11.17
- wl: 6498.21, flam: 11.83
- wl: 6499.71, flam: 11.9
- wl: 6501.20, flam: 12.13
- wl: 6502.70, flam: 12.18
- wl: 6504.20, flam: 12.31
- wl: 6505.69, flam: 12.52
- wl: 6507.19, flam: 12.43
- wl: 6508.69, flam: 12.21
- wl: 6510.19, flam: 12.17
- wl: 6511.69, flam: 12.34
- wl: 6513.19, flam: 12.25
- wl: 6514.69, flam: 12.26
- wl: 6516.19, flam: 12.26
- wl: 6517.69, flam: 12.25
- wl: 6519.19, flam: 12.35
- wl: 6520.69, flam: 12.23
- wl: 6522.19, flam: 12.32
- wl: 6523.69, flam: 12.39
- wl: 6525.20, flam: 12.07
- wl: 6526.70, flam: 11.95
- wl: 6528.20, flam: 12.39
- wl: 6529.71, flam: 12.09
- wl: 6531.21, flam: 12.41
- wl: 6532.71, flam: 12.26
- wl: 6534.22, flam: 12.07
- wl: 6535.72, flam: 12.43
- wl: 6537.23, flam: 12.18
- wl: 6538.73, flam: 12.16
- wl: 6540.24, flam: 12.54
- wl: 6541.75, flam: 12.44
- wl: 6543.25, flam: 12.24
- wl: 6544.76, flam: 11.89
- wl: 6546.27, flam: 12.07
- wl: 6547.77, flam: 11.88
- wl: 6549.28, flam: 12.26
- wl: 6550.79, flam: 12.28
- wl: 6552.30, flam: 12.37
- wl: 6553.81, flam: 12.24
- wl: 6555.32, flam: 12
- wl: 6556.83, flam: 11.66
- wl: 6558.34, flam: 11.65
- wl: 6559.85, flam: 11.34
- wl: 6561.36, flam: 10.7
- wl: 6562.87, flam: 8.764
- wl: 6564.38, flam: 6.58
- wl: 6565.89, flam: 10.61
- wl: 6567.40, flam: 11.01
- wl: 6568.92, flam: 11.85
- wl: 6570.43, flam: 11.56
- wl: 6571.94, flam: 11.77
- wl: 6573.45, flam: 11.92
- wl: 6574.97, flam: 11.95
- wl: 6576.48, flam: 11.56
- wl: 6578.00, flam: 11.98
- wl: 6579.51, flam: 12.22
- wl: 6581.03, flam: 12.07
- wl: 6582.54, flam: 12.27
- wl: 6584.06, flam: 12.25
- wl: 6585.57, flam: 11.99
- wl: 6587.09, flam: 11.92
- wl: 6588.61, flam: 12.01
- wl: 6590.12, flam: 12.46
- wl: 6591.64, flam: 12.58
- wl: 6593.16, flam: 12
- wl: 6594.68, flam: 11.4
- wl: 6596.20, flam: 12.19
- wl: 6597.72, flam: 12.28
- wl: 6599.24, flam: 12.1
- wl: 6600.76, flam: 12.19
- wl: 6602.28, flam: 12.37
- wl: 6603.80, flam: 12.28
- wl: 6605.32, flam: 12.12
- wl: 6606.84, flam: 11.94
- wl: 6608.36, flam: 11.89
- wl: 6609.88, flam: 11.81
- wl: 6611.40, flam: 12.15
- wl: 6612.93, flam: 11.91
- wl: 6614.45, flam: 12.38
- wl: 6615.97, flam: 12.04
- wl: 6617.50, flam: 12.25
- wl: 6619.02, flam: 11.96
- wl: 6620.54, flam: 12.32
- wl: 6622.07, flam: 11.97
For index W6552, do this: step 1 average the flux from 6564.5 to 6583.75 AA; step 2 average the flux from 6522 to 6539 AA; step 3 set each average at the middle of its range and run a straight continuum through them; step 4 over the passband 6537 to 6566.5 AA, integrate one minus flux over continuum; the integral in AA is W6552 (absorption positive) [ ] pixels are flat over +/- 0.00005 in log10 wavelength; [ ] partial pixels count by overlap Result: 1.1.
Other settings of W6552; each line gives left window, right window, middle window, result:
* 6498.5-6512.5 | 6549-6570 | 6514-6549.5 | -1.7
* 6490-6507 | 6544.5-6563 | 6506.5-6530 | -0.7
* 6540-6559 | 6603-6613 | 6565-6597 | 0.5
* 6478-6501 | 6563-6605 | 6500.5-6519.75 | -0.4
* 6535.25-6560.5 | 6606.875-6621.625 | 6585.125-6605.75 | -0.1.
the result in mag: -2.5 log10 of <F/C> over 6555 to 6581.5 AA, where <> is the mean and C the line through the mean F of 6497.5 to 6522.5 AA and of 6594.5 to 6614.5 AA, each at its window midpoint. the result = 0.09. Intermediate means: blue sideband 12.2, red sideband 12.1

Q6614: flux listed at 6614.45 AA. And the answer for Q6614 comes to 12.38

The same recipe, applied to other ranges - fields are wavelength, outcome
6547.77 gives 11.88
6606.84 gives 11.94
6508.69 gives 12.21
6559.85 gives 11.34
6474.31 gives 12.39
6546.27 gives 12.07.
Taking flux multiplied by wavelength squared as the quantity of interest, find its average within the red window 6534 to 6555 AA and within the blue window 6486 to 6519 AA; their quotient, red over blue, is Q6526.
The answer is 1.02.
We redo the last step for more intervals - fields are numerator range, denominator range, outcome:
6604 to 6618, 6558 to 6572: 1.16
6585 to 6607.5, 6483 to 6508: 1.03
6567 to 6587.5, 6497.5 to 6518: 0.99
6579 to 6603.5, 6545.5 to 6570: 1.09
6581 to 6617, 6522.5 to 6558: 1.01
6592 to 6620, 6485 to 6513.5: 1.02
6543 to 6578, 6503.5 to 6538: 0.94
